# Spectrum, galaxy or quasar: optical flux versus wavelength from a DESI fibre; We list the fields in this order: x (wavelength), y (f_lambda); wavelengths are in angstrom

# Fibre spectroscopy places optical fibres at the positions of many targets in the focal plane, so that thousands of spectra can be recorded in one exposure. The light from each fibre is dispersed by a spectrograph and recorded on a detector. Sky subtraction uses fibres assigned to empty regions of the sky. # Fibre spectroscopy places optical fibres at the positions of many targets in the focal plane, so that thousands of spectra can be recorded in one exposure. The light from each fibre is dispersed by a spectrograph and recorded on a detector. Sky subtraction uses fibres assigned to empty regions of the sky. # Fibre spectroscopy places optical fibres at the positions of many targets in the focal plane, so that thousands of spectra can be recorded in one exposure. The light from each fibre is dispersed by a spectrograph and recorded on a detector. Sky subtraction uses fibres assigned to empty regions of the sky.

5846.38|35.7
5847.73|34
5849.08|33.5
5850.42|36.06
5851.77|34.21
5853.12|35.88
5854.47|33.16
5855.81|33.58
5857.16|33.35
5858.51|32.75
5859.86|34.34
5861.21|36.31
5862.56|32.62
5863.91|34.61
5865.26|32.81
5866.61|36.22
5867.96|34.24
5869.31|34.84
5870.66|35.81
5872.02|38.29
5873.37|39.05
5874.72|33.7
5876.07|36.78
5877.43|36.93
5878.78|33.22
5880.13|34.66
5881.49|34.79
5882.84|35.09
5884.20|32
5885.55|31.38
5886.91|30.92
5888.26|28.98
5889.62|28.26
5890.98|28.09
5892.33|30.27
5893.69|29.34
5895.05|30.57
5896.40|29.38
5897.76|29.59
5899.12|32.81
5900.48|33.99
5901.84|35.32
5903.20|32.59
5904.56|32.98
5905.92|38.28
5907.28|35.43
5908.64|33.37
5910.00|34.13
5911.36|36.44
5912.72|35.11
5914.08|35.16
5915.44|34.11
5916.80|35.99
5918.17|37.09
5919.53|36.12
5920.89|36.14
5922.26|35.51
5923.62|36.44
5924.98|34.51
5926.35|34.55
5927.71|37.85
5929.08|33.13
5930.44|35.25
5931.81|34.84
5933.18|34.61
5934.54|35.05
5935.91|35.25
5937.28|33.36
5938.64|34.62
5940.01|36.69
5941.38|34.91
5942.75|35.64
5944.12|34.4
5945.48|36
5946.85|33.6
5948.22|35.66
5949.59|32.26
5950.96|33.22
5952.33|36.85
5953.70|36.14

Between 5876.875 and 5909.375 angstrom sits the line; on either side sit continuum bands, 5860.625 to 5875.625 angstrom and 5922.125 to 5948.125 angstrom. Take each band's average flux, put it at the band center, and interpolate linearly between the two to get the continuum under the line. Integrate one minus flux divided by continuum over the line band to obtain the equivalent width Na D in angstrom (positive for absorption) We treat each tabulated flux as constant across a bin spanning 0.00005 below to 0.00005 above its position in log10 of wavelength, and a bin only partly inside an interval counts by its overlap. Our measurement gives 2.6 angstrom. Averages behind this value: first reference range 35.3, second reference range 35.1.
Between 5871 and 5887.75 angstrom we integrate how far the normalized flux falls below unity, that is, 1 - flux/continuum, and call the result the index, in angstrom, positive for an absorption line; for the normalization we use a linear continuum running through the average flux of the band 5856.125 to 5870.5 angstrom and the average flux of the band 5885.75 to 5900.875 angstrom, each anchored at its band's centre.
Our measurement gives -1.4 angstrom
